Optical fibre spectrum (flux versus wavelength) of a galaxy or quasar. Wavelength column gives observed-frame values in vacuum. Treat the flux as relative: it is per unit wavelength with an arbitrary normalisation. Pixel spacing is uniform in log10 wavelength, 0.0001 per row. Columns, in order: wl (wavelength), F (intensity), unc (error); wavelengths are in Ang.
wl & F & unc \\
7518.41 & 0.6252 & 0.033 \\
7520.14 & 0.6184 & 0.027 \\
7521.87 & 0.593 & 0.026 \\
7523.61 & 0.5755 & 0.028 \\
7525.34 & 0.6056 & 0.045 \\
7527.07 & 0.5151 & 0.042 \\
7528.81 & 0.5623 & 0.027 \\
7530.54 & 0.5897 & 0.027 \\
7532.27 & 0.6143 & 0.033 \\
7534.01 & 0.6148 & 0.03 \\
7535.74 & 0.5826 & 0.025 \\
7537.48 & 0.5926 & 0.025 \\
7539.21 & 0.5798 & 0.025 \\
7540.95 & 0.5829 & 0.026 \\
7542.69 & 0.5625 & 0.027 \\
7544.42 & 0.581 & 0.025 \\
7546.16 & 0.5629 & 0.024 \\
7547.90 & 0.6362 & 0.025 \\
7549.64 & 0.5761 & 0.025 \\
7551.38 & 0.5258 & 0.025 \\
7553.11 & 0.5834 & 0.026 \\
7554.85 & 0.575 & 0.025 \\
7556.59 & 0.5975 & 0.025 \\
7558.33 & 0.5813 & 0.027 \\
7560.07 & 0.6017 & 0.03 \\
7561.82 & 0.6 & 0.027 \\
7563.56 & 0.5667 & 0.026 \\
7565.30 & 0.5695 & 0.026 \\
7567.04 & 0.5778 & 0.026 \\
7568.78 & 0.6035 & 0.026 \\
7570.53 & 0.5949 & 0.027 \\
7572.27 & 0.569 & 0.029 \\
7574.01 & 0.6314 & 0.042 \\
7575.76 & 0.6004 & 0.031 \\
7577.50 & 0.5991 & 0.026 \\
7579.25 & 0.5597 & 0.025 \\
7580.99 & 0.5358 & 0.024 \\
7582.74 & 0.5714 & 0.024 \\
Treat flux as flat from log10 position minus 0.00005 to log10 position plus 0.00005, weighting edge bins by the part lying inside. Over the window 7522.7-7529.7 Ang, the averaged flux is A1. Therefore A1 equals 0.564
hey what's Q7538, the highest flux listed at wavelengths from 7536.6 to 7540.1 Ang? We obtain 0.5926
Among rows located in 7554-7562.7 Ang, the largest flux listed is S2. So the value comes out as 0.6017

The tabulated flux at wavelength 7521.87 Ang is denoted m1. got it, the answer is 0.593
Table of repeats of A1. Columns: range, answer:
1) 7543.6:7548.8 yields 0.593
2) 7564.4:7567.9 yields 0.574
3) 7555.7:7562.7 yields 0.594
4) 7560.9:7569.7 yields 0.583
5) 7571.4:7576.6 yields 0.6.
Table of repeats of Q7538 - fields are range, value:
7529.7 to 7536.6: 0.6148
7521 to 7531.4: 0.6056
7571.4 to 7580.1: 0.6314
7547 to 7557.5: 0.6362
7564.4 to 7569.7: 0.6035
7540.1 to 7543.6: 0.5829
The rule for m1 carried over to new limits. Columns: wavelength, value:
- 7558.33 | 0.5813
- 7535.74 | 0.5826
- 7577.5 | 0.5991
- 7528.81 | 0.5623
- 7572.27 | 0.569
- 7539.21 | 0.5798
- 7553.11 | 0.5834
